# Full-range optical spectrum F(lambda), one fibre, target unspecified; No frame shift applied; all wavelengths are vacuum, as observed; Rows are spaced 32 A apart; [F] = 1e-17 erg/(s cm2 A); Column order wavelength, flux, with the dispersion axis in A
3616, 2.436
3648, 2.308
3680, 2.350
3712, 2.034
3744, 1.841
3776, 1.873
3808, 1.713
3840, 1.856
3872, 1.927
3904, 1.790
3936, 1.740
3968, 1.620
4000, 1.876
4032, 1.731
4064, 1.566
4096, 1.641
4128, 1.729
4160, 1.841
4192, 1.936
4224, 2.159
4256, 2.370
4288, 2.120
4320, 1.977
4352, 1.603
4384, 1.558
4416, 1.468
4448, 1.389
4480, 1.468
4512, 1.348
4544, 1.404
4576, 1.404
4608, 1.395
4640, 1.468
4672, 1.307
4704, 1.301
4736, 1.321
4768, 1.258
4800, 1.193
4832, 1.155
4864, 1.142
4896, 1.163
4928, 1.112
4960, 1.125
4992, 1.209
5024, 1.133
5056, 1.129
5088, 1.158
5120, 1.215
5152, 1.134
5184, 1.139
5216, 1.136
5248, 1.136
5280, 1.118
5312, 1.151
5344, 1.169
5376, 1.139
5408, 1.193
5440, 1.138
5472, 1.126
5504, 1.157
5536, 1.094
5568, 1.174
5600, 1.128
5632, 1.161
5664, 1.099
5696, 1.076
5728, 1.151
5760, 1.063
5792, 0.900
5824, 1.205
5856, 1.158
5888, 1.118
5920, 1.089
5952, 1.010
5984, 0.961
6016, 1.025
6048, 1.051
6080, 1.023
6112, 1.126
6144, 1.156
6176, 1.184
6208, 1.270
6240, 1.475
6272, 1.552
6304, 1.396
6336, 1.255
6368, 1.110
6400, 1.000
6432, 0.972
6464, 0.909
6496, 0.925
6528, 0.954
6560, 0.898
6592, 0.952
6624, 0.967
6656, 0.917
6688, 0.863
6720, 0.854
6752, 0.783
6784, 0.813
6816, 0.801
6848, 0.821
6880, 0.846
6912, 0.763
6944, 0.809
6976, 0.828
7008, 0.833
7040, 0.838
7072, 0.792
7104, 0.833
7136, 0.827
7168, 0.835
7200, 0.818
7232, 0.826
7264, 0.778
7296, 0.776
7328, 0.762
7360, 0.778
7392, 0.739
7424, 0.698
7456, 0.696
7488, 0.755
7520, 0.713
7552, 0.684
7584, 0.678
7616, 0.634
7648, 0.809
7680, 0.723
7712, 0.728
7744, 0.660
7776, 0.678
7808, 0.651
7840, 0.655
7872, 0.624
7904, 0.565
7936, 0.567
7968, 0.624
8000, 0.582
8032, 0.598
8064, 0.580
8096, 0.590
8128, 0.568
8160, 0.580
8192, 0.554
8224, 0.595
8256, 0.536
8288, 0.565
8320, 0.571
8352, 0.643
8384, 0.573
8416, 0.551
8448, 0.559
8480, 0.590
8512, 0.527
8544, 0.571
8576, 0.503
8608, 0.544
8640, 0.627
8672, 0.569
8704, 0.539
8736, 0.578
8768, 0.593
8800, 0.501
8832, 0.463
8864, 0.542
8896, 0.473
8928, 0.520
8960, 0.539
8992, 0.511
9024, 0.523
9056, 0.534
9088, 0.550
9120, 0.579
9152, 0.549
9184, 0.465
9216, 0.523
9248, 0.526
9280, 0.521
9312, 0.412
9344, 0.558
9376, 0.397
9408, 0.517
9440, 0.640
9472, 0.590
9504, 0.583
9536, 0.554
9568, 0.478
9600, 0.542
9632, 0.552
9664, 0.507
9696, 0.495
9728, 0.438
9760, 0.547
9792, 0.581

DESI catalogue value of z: 1.238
